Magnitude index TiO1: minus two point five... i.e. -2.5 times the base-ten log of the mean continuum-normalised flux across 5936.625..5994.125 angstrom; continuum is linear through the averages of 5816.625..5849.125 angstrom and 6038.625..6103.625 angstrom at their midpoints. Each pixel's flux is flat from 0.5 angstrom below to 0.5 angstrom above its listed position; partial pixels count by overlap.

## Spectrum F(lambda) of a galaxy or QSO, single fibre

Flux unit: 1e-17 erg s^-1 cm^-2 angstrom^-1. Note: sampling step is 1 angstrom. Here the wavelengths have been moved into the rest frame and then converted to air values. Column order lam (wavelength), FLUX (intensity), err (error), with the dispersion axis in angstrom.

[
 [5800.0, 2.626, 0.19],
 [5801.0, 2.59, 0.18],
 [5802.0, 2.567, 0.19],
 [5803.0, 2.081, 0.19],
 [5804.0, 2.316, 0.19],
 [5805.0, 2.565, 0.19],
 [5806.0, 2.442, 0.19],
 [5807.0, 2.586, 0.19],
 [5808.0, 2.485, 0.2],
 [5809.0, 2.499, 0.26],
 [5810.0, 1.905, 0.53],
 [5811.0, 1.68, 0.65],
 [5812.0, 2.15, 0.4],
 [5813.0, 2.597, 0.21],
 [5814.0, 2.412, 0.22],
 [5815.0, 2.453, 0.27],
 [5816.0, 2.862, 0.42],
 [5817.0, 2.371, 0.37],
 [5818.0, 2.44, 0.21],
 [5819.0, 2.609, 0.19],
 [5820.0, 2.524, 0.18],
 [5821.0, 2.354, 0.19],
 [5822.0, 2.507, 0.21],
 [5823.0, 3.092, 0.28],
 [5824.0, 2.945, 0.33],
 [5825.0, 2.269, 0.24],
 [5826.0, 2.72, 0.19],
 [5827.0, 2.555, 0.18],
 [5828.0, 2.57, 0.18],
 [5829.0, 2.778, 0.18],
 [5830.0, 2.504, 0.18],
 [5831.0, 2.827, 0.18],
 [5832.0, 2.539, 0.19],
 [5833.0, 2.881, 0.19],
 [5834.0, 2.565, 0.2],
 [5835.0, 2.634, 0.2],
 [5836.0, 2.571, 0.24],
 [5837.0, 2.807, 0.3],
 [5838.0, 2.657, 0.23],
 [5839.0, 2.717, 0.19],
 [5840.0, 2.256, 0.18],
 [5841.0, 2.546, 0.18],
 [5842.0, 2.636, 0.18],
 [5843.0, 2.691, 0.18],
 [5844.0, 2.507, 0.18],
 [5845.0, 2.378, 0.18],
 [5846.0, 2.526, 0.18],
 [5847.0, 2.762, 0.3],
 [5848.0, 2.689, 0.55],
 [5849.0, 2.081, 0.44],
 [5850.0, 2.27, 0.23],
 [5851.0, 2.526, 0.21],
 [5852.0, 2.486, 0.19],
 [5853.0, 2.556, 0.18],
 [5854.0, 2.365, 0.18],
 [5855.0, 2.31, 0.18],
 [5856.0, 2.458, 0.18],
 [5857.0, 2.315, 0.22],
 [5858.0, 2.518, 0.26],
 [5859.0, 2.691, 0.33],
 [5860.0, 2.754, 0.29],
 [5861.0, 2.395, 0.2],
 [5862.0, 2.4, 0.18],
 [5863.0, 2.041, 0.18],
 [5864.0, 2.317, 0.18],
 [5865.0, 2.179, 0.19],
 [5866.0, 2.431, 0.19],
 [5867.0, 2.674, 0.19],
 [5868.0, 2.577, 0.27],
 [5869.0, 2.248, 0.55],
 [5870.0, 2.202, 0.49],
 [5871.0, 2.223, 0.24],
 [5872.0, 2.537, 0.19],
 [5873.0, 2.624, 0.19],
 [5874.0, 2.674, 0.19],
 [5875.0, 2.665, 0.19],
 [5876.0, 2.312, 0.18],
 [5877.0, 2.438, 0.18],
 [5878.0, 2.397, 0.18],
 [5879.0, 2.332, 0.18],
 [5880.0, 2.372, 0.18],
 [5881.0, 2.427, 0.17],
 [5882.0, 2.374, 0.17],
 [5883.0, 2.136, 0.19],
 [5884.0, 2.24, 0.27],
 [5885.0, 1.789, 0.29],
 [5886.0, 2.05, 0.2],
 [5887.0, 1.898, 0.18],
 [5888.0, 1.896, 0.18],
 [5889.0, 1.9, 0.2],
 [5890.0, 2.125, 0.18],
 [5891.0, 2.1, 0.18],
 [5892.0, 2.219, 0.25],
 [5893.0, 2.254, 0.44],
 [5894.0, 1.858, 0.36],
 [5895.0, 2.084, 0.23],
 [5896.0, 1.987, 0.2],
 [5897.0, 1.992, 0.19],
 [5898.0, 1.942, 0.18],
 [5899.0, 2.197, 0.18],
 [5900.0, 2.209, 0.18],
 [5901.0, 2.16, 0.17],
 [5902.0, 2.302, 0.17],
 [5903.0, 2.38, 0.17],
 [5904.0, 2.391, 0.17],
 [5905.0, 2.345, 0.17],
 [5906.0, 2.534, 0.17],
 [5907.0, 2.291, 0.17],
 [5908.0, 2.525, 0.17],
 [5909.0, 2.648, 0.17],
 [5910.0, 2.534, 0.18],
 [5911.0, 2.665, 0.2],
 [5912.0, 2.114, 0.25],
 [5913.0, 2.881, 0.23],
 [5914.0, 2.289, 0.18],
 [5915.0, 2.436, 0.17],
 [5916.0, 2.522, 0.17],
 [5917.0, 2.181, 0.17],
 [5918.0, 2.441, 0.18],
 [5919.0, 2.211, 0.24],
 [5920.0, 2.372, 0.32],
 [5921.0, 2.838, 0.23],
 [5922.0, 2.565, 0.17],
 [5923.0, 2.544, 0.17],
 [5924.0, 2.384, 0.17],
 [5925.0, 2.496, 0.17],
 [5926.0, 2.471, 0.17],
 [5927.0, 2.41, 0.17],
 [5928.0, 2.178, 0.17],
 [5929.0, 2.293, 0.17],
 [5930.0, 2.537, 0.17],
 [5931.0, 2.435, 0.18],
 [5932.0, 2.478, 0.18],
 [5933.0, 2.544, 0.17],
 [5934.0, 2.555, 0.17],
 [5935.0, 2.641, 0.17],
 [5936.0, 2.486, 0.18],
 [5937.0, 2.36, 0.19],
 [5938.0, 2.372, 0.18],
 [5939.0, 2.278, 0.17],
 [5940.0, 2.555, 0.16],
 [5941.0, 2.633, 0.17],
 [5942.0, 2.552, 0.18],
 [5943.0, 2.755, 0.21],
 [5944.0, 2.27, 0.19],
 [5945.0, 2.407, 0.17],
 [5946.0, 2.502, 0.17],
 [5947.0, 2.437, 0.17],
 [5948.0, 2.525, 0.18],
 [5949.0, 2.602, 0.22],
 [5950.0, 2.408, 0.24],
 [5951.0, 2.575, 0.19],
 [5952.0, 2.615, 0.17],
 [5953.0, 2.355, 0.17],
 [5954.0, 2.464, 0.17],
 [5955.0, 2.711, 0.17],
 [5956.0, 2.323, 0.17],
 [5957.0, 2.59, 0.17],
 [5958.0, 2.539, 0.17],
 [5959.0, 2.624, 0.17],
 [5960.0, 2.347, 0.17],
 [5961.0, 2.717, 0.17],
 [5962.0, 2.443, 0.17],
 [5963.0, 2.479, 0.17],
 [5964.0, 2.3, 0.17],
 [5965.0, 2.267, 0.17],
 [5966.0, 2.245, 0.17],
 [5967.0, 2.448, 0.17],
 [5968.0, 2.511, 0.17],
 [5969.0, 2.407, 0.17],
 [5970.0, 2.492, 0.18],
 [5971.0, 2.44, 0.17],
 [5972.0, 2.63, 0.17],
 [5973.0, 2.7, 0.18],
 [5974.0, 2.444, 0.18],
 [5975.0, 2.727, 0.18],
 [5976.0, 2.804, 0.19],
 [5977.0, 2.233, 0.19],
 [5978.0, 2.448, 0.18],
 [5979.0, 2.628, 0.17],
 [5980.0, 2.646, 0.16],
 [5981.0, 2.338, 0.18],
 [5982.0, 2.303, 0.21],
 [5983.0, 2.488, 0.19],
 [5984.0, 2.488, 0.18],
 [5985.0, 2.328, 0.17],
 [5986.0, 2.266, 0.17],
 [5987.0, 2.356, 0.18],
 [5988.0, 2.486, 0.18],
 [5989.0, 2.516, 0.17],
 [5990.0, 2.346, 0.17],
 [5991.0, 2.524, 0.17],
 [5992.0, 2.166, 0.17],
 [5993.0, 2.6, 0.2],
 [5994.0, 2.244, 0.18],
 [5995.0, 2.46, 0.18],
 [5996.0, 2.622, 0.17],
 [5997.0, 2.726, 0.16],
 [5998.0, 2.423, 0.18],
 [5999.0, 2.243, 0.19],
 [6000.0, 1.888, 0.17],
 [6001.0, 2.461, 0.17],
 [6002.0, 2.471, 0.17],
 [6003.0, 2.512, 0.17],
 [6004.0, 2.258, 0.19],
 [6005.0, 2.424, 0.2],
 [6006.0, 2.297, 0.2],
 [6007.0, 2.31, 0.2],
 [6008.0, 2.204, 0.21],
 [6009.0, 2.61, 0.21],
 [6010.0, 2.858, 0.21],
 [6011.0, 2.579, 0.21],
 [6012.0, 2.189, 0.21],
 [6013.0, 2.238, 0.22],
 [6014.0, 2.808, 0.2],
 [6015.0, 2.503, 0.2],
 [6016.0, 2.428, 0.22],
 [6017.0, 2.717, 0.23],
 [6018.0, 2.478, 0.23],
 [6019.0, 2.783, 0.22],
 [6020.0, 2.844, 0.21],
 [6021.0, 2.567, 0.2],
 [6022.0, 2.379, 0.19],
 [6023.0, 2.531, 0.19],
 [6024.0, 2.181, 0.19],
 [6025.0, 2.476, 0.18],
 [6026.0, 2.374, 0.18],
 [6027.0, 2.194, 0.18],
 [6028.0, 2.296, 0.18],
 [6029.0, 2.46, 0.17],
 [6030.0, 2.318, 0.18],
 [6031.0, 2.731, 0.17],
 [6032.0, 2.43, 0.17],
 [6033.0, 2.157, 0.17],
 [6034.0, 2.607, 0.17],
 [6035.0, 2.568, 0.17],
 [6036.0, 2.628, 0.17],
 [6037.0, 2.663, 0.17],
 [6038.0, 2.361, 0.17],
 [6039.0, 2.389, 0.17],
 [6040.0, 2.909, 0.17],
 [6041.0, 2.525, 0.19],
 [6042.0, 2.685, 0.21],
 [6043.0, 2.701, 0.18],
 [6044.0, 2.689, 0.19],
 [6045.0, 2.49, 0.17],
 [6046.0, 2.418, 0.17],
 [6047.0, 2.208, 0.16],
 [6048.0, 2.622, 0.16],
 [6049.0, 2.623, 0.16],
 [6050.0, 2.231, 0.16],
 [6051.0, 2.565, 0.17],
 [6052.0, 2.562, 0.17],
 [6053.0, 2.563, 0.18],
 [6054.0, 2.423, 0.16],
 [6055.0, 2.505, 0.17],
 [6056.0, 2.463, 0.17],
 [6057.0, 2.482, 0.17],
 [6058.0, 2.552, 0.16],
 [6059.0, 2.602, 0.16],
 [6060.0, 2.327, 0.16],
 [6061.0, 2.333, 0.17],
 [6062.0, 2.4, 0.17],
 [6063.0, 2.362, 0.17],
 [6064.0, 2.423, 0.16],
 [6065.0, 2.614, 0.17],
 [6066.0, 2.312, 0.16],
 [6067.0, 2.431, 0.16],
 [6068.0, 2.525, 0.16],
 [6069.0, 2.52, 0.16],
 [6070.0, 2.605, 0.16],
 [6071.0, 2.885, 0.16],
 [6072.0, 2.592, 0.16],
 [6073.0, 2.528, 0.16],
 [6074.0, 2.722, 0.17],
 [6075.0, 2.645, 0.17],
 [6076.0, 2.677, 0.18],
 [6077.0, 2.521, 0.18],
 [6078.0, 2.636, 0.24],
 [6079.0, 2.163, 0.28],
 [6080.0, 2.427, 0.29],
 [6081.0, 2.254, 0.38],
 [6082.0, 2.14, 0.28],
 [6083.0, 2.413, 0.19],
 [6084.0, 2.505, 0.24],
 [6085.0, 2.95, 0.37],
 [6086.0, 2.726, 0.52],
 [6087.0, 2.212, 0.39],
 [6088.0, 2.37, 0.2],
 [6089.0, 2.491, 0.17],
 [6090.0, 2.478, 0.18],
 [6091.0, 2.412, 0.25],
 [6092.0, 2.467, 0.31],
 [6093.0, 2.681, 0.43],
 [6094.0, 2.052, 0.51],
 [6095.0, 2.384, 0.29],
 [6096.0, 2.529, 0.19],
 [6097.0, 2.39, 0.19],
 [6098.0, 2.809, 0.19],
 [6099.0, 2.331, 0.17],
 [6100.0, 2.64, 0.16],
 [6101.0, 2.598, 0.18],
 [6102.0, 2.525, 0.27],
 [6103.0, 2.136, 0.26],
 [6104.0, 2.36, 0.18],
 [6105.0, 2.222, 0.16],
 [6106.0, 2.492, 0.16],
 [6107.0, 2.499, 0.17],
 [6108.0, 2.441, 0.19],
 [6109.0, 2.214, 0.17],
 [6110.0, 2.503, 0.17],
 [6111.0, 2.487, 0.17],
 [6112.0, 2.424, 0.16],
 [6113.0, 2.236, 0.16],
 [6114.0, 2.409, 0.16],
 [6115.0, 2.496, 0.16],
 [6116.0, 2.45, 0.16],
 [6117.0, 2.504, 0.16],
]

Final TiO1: 0.03 mag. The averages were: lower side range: 2.6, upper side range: 2.5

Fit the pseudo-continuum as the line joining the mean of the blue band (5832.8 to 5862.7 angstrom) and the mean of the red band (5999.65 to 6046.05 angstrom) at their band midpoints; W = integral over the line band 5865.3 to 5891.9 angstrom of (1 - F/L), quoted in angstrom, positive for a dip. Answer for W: 2.4 angstrom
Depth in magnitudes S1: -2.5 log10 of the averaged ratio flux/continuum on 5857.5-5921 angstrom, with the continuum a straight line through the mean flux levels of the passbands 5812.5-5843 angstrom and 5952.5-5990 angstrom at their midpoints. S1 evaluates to 0.10 mag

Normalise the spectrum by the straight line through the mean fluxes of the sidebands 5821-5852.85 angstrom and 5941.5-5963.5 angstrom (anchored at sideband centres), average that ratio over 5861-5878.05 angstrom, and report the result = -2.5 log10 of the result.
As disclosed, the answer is 0.07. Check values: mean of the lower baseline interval 2.59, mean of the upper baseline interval 2.51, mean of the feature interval 2.41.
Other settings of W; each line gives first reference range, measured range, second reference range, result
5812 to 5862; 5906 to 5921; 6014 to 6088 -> 0.5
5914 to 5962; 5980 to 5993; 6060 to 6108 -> 0.4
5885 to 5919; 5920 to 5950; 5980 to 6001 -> -2.4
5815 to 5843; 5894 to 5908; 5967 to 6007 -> 1.8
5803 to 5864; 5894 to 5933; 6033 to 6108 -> 2.0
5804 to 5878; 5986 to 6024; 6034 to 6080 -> 1.0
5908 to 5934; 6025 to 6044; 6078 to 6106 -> -0.5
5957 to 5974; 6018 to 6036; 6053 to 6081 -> 0.2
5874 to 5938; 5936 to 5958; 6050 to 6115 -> -1.2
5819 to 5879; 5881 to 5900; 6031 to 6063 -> 3.4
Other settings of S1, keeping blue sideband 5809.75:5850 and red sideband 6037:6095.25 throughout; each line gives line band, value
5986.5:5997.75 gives 0.023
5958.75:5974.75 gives 0.020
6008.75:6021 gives -0.033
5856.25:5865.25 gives 0.055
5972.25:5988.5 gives 0.013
